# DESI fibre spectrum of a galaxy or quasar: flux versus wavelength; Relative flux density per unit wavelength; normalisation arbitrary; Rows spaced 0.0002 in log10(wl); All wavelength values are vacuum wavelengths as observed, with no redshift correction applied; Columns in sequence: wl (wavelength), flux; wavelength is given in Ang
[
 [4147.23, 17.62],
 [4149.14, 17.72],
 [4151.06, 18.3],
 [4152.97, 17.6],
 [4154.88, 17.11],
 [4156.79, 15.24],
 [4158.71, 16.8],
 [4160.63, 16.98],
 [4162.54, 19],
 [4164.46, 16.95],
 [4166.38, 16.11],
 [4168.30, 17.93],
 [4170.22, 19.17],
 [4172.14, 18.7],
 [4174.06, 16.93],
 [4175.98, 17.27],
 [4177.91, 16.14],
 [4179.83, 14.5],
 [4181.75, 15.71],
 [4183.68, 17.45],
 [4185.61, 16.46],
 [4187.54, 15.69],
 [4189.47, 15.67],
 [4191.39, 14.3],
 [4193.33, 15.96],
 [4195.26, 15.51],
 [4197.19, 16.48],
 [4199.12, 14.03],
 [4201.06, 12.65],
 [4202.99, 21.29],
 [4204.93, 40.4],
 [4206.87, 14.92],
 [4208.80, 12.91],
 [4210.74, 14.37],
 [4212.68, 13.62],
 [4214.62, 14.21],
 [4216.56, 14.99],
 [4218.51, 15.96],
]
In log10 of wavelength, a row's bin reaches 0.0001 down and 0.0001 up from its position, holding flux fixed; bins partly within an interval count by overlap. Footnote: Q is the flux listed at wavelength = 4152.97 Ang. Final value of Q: 17.6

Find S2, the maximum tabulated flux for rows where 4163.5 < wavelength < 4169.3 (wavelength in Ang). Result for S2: 17.93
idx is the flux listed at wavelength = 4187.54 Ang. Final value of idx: 15.69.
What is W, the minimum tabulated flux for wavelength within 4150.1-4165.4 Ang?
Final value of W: 15.24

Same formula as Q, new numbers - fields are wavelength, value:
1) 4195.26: 15.51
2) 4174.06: 16.93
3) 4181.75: 15.71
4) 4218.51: 15.96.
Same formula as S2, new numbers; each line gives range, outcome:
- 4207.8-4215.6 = 14.37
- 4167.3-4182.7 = 19.17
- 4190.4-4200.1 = 16.48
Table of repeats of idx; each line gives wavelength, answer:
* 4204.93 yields 40.4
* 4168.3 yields 17.93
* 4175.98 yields 17.27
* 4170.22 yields 19.17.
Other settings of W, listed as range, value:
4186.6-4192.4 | 14.3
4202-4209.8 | 12.91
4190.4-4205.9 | 12.65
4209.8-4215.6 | 13.62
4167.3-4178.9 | 16.14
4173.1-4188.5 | 14.5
